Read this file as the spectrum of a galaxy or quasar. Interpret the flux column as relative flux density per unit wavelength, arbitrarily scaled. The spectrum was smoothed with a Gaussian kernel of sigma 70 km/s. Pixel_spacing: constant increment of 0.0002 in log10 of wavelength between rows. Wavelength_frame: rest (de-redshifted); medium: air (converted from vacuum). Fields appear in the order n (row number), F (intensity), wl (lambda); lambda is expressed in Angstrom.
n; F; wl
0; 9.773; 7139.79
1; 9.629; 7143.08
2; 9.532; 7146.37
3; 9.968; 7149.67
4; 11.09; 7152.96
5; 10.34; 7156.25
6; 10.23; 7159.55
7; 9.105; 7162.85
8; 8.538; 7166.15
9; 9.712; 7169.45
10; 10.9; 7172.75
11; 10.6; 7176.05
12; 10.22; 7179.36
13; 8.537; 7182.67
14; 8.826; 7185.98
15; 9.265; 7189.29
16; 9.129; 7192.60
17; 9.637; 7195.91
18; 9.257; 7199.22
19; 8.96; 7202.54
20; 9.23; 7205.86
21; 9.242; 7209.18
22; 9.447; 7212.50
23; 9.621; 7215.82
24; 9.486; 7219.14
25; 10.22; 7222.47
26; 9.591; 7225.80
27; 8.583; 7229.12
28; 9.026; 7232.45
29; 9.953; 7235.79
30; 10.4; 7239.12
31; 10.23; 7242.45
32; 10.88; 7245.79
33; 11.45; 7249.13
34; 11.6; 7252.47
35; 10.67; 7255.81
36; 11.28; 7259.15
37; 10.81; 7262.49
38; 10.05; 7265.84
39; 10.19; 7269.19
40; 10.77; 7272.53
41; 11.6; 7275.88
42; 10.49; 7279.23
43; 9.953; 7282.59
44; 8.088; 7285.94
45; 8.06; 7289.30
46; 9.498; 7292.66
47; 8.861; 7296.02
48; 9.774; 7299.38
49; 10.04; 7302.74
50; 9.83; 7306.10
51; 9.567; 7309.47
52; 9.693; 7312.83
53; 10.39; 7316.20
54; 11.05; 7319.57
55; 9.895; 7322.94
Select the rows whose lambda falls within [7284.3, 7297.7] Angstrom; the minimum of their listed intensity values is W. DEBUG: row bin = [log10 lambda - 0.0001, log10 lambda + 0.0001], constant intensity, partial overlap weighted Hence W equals 8.06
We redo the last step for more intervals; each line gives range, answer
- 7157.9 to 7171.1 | 8.538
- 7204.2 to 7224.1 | 9.23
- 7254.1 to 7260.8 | 10.67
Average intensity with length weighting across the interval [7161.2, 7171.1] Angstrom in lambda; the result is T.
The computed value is 9.12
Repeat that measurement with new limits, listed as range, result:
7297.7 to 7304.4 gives 9.91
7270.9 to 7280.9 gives 11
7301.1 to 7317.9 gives 9.91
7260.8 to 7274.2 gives 10.5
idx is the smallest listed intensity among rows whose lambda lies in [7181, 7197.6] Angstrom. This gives 8.537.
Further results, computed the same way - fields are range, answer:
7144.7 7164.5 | 9.105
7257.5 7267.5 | 10.05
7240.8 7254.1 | 10.23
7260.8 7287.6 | 8.088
